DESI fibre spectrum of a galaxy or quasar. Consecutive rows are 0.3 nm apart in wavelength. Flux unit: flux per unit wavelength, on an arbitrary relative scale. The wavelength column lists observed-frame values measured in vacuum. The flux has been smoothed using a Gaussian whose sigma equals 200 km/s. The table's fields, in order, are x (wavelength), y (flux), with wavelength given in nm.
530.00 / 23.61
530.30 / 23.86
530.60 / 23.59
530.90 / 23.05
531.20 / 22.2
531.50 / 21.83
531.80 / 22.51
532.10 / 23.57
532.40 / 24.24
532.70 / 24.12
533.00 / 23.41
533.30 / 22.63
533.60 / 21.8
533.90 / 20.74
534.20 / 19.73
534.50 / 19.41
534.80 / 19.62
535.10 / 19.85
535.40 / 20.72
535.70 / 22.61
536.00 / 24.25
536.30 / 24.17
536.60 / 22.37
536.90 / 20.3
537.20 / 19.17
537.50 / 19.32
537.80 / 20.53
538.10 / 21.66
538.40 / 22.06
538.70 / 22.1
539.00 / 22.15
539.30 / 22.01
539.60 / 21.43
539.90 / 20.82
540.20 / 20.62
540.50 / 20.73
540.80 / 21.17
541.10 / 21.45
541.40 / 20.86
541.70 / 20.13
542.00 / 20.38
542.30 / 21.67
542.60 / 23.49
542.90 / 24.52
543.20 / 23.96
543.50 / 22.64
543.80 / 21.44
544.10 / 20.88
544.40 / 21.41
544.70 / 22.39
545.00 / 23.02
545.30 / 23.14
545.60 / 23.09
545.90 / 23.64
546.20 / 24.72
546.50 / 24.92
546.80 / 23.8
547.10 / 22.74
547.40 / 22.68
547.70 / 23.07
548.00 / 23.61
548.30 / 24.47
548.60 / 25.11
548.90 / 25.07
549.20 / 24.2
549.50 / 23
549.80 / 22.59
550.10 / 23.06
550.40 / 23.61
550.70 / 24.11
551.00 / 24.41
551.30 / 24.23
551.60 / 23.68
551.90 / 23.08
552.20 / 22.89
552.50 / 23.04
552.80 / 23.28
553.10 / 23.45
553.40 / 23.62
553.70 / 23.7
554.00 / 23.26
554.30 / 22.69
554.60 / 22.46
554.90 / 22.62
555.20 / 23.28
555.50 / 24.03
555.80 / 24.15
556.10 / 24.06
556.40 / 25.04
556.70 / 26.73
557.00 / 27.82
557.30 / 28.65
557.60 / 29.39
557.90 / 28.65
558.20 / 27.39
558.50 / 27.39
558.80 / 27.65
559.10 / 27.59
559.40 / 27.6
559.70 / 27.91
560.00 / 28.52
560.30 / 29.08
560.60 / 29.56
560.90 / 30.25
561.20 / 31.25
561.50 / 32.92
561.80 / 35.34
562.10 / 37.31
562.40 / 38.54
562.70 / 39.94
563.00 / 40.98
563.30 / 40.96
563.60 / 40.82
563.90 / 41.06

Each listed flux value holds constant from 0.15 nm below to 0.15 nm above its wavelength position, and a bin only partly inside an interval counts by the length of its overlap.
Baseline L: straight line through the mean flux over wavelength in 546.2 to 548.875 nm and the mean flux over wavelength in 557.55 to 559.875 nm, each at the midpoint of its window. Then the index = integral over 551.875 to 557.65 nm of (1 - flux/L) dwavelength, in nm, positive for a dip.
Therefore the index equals 0.48 nm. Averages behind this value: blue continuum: 23.9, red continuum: 27.9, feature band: 24.3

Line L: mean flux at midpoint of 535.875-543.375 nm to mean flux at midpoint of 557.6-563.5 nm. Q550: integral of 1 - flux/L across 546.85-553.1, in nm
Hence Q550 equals 0.74 nm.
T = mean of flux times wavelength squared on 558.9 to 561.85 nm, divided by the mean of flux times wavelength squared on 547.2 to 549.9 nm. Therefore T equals 1.31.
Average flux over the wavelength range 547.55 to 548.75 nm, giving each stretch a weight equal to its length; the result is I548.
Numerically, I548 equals 24.1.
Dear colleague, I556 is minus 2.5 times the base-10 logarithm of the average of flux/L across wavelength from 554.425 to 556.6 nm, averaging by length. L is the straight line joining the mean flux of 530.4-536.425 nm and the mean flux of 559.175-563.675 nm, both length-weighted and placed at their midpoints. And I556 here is 0.30 mag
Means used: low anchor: 22.2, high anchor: 33.8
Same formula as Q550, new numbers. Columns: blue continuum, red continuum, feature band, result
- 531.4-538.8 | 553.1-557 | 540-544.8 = 0.173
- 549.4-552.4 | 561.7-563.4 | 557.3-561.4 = 0.702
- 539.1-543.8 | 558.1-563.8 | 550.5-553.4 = 0.429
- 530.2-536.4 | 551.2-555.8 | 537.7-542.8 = 0.272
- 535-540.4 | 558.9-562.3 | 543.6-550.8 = 0.566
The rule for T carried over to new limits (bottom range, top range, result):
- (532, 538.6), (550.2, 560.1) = 1.25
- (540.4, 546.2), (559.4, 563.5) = 1.63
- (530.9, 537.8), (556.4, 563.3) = 1.57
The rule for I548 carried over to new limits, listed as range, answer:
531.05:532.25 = 22.5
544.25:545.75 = 22.6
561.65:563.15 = 38.4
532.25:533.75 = 23.2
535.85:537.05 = 22.8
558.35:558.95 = 27.5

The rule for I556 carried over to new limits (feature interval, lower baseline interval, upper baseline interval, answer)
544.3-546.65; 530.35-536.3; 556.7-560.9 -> 0.08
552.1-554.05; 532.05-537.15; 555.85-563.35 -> 0.21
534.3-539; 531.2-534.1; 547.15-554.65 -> 0.08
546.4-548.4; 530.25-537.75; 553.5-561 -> 0.04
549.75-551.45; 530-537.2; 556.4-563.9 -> 0.19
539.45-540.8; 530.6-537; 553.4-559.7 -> 0.11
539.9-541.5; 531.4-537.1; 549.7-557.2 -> 0.08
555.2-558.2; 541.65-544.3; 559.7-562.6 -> 0.14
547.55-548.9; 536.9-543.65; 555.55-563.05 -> 0.04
